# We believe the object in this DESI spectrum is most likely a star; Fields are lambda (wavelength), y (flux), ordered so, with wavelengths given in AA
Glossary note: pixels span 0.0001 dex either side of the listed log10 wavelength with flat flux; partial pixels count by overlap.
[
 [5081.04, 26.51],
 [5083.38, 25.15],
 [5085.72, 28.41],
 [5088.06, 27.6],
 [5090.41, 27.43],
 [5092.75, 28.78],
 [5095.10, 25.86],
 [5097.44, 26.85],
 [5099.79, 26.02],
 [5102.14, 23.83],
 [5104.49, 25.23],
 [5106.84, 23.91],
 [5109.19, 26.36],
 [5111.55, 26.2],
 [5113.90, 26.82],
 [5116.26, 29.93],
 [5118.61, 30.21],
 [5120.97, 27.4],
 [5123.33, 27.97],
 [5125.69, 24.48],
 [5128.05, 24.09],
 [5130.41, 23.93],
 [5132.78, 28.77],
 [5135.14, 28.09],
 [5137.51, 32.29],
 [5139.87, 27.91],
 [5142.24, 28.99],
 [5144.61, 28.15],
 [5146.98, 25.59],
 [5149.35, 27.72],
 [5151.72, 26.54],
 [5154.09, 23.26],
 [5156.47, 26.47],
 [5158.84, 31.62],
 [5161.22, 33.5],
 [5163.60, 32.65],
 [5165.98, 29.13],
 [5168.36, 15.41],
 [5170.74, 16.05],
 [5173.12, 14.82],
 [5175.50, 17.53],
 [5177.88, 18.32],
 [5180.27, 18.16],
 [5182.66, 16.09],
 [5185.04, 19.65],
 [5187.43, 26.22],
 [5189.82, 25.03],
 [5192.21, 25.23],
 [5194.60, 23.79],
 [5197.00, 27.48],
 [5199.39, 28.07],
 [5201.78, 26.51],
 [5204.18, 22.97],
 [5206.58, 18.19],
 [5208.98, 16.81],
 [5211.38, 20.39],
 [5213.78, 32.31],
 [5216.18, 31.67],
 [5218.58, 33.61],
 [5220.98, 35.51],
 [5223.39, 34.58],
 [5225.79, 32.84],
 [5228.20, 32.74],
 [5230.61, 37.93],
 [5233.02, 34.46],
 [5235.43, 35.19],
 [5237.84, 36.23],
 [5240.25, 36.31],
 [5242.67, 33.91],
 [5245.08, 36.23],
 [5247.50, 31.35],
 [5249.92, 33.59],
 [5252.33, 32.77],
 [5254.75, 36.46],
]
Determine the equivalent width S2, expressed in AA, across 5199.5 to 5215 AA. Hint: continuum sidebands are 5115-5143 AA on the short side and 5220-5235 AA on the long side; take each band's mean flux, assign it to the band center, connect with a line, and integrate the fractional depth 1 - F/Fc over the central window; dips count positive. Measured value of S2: 4.7 AA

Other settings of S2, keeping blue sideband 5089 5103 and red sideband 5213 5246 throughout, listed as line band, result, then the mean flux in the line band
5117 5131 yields 0.81 AA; 26.6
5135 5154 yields 1.00 AA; 27.9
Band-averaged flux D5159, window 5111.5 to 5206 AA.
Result 25.3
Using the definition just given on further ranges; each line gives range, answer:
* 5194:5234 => 28.9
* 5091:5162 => 27.2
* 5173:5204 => 22.4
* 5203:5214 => 21.2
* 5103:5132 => 26.4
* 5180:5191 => 21.3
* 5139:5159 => 27.1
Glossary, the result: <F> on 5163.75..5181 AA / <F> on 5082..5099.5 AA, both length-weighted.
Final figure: 0.7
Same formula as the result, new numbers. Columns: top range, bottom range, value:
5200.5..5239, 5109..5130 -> 1.12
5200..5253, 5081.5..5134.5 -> 1.17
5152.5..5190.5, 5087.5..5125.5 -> 0.85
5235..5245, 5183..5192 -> 1.54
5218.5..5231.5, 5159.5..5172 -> 1.35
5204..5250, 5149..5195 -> 1.35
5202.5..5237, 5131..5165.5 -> 1.05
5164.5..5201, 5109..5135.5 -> 0.80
